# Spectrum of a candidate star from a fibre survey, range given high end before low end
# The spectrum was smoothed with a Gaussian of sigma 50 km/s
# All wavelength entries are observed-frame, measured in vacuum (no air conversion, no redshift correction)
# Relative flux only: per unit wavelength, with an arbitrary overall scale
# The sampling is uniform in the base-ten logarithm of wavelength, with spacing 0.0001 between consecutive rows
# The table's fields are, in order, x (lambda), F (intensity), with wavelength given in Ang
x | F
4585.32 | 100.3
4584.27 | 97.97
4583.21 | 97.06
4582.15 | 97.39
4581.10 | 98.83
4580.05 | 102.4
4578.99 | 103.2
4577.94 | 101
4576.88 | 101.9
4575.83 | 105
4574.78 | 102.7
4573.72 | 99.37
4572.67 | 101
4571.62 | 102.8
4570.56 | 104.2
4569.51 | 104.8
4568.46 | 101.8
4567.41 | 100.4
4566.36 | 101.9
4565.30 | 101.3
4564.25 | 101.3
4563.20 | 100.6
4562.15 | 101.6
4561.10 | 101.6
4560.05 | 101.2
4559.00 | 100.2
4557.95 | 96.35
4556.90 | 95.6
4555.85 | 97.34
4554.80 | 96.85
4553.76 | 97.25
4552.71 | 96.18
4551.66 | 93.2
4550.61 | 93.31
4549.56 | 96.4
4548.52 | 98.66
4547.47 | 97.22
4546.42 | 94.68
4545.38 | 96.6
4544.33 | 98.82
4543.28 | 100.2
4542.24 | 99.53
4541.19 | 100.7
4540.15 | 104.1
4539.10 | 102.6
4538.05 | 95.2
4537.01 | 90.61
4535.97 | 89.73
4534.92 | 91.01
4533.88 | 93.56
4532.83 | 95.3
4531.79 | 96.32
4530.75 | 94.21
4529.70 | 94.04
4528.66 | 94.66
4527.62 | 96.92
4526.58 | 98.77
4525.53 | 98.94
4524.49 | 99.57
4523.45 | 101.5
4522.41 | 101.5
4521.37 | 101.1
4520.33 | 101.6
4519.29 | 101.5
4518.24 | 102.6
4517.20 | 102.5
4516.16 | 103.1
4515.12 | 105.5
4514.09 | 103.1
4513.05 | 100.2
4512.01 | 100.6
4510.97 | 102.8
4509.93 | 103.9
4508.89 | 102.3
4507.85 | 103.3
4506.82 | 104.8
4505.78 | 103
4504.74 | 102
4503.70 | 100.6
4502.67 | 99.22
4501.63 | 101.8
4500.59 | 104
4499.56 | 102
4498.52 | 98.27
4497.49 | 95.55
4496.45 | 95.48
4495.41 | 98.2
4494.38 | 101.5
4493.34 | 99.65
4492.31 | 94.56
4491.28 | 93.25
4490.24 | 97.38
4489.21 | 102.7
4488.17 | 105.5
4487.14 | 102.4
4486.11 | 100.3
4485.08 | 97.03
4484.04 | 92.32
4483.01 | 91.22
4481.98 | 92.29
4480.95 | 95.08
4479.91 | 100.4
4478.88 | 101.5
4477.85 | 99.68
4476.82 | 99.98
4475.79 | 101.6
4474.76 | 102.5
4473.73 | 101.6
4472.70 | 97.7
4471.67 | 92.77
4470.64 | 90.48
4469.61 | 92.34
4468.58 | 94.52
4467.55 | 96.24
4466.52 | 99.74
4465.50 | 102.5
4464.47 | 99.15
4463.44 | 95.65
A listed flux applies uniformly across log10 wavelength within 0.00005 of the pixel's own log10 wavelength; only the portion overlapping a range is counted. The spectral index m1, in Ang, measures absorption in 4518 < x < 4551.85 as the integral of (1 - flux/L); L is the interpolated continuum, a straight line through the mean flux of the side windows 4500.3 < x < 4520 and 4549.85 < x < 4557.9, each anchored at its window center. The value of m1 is 0.41 Ang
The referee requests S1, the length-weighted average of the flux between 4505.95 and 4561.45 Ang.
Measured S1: 98.7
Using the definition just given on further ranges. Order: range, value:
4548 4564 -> 97.9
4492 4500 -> 98.2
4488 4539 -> 99.3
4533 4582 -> 99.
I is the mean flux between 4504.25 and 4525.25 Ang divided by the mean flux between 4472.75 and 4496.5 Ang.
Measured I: 1.04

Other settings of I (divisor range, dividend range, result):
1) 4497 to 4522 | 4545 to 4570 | 0.97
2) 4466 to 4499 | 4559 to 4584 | 1.04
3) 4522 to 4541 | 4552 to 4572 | 1.04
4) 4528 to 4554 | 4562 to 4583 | 1.06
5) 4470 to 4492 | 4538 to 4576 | 1.02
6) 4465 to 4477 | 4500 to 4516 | 1.05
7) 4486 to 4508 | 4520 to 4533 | 0.98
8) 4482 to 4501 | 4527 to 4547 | 0.98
